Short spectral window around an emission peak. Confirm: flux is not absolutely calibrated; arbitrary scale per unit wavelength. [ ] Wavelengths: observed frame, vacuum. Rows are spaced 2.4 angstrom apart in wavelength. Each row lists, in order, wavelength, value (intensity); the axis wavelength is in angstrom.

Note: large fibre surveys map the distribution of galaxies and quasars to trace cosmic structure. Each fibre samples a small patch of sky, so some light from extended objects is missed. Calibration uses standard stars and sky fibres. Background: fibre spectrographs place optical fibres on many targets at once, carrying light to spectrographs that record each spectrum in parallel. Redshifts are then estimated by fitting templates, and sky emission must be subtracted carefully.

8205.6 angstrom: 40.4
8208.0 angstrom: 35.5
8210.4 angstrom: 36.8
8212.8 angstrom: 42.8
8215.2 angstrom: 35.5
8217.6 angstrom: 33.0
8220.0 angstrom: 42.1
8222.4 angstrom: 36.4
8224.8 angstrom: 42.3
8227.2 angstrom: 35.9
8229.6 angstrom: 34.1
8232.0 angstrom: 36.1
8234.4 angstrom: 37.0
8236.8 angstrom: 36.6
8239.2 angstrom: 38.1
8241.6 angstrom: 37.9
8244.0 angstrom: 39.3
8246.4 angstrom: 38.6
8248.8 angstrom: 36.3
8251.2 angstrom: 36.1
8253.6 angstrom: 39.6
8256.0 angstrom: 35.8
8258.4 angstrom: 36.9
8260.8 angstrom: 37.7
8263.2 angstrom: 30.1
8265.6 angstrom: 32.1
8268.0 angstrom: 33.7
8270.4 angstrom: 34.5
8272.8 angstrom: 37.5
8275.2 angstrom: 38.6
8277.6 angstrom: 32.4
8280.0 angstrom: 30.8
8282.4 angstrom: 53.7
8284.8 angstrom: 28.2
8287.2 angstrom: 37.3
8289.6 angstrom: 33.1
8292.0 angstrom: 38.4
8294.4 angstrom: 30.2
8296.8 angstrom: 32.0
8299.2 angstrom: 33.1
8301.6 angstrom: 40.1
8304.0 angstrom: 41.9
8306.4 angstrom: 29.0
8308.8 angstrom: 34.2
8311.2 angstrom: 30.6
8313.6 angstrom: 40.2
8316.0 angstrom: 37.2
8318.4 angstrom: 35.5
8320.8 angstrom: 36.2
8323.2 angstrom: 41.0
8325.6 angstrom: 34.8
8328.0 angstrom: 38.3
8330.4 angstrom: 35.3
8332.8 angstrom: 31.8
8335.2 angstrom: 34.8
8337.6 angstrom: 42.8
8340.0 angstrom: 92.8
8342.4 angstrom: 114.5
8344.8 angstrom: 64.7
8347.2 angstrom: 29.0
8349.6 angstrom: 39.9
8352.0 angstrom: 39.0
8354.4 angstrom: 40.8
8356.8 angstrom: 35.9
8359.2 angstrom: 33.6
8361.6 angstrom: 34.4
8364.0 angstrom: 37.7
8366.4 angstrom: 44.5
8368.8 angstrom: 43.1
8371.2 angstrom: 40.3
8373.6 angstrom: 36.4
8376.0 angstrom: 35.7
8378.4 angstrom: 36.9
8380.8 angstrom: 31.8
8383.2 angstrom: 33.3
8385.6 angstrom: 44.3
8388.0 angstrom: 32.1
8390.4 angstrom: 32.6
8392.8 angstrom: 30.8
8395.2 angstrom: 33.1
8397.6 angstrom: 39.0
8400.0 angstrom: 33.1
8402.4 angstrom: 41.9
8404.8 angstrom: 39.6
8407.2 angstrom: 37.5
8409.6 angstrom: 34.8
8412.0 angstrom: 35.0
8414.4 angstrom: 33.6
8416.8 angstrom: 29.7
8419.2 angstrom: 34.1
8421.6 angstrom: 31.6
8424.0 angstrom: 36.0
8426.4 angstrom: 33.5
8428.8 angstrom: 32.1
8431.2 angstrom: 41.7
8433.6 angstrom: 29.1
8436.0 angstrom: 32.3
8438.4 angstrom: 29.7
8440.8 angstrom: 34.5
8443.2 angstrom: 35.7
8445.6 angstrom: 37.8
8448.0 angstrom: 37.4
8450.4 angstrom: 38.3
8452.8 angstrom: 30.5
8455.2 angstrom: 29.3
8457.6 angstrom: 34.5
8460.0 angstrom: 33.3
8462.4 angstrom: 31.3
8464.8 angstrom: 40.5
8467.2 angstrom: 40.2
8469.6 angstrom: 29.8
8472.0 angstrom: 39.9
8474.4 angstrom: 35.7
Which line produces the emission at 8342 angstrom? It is Halpha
